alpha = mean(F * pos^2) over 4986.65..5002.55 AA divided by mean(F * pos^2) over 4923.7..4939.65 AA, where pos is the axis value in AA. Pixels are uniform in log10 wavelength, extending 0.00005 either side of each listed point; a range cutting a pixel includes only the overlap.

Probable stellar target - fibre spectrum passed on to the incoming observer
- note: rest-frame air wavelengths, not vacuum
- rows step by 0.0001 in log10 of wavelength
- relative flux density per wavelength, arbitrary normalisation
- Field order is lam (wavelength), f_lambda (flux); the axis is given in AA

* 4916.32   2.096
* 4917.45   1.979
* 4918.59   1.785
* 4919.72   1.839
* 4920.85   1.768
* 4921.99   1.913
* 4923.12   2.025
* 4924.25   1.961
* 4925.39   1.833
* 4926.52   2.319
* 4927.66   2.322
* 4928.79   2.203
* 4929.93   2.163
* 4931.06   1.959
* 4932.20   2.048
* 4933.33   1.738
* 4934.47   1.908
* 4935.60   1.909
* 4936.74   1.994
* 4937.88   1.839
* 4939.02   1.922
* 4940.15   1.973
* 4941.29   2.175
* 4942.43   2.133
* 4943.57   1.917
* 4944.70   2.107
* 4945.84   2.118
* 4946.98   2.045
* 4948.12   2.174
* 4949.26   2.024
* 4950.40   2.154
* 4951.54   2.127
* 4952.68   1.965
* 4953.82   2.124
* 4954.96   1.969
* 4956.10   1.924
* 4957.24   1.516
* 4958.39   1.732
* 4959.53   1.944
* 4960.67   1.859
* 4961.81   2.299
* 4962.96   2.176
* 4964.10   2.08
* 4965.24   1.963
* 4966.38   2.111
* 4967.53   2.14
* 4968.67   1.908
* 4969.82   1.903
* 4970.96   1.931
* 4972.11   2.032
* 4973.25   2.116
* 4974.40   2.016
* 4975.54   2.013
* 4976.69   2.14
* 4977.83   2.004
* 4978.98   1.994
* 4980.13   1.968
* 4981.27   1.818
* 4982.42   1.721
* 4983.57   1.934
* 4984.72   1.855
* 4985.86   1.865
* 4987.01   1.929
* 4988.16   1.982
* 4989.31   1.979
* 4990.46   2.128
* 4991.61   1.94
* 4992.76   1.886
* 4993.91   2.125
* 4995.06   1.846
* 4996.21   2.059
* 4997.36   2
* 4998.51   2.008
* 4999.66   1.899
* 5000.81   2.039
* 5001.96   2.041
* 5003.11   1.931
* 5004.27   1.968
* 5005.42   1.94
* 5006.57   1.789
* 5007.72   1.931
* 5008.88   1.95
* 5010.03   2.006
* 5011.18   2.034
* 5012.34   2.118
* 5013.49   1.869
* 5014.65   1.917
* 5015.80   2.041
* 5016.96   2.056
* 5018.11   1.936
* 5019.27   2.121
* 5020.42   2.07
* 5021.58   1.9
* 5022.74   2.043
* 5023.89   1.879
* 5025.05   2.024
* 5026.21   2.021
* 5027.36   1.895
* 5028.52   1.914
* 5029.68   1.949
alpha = 1.02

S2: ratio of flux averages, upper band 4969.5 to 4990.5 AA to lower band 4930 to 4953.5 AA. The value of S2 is 0.97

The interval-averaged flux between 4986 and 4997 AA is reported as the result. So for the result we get 1.98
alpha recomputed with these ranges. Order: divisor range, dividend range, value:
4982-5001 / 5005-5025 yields 1.02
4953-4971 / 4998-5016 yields 1.01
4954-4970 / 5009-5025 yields 1.04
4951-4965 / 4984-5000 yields 1.01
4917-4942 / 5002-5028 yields 1.03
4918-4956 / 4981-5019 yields 1.00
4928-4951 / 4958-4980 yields 1.01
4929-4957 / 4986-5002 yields 1.01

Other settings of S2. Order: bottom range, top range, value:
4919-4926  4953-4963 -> 1.02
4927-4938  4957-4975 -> 0.99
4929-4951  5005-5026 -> 0.98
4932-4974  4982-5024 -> 0.98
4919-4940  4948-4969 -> 1.01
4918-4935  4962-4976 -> 1.03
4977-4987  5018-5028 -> 1.04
